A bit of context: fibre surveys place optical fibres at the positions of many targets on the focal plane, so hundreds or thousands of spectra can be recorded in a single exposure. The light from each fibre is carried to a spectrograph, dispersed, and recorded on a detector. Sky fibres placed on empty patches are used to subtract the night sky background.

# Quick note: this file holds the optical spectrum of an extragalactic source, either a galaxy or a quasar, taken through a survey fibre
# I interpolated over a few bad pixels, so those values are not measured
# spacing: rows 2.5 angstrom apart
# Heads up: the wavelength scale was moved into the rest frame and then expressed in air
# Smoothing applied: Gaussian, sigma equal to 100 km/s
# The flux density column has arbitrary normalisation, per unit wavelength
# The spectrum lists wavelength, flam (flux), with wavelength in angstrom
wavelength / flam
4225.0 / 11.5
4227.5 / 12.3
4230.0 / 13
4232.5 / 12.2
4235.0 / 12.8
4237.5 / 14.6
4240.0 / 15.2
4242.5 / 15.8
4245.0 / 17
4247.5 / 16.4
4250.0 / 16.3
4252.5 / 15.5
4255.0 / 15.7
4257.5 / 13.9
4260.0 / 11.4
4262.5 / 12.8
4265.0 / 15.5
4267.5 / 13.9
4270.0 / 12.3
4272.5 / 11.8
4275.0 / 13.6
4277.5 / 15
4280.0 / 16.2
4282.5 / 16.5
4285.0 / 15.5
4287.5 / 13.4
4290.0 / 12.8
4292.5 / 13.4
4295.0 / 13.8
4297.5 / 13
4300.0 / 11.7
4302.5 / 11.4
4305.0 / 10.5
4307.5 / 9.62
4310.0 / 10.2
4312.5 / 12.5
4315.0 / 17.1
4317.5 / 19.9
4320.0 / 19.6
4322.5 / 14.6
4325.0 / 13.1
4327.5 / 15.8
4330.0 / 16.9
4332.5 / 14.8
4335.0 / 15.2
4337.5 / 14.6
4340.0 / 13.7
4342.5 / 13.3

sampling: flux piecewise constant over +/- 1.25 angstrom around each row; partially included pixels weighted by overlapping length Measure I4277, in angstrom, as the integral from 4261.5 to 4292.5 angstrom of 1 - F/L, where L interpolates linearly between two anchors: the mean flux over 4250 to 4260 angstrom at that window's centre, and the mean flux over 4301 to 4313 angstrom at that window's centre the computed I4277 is -2.59 angstrom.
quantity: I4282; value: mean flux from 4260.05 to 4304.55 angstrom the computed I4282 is 13.6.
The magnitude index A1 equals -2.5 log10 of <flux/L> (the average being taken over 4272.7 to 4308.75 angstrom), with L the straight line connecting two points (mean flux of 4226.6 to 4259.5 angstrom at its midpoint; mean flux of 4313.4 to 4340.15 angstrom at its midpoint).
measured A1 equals 0.16 mag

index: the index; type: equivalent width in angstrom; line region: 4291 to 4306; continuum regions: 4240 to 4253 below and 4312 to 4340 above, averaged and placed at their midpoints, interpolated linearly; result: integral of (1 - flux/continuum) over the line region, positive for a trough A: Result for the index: 3.4 angstrom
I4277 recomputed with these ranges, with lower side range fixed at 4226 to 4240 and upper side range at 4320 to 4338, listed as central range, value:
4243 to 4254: -2.2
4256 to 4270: 0.4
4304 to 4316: 2.4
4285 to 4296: 0.7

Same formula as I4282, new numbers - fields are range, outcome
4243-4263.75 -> 14.9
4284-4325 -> 13.7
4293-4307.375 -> 12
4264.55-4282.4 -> 14.1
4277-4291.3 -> 14.9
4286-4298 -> 13.3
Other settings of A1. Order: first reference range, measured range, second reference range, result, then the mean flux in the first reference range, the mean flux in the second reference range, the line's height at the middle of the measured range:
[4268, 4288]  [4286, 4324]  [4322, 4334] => 0.09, 14.3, 15.1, 14.7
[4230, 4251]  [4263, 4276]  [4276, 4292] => 0.11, 14.9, 14.8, 14.8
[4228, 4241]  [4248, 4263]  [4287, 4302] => -0.09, 13.5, 12.9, 13.3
